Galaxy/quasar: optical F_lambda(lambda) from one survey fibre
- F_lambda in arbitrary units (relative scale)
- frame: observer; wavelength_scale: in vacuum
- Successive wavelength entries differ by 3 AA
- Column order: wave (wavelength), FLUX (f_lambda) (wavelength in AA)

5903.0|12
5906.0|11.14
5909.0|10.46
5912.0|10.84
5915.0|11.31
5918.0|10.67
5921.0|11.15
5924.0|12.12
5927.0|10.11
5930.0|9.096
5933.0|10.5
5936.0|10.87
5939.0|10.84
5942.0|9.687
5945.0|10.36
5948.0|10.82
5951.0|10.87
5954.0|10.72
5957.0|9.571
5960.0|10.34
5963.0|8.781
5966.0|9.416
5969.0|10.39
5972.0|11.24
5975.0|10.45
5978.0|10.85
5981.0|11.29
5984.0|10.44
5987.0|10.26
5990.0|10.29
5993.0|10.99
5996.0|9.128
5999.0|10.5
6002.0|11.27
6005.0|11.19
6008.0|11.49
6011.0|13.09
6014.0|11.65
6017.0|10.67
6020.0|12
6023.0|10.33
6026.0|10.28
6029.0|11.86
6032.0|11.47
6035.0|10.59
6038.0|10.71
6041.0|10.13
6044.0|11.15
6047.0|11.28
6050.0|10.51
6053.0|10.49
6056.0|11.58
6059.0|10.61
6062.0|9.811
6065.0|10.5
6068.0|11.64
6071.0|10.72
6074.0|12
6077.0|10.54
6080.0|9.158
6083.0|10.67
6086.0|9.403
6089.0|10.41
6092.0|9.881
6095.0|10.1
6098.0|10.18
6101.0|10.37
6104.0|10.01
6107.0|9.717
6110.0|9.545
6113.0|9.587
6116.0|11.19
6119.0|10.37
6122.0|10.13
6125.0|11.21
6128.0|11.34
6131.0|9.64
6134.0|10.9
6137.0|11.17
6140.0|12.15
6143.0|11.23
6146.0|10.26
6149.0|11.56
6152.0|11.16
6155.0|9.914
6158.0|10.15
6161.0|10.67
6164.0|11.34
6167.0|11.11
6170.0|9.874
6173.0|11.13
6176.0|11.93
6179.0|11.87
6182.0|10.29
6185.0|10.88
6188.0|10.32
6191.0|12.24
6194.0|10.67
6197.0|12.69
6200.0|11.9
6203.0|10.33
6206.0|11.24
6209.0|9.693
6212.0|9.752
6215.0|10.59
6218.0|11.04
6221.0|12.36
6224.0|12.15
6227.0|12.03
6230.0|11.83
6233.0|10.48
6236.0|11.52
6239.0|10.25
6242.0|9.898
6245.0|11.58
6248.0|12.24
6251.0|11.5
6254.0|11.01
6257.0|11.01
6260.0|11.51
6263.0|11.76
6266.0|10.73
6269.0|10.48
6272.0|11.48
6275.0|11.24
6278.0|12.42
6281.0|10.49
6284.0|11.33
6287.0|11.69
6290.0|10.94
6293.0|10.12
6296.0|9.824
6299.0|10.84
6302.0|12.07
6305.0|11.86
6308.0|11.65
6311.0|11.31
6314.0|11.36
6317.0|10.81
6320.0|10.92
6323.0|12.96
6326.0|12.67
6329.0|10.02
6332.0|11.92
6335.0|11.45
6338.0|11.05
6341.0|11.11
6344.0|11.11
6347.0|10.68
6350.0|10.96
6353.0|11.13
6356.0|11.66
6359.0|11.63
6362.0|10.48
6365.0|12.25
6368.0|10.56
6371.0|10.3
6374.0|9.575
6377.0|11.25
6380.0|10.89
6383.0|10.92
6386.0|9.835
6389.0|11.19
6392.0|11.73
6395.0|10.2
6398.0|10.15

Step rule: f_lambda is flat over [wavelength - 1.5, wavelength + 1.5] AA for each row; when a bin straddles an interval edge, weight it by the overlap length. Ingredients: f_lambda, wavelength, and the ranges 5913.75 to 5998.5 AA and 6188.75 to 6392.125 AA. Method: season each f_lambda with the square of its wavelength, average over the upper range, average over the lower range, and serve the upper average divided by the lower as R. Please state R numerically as 1.2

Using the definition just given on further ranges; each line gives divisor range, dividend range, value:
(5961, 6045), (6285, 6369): 1.16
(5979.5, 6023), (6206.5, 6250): 1.09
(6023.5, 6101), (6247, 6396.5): 1.14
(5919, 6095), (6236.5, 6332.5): 1.16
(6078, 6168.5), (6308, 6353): 1.15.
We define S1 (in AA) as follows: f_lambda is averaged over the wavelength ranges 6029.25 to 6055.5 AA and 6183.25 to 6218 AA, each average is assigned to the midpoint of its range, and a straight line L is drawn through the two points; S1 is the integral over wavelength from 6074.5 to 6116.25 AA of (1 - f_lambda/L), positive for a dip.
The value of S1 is 3.2 AA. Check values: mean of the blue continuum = 10.9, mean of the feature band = 10.1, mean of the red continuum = 10.9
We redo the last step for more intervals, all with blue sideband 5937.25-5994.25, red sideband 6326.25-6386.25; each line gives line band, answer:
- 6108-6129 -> 0.4 AA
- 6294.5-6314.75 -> -0.7 AA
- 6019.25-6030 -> -0.5 AA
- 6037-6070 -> -0.7 AA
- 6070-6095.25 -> 0.6 AA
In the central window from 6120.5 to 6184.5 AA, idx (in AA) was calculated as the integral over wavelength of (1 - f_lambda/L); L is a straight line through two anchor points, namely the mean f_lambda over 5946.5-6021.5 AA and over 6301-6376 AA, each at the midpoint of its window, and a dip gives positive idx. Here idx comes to 0.4 AA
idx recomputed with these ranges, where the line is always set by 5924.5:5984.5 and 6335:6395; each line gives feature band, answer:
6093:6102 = 0.3 AA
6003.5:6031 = -2.5 AA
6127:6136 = 0.0 AA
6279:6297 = 0.1 AA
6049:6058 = -0.3 AA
